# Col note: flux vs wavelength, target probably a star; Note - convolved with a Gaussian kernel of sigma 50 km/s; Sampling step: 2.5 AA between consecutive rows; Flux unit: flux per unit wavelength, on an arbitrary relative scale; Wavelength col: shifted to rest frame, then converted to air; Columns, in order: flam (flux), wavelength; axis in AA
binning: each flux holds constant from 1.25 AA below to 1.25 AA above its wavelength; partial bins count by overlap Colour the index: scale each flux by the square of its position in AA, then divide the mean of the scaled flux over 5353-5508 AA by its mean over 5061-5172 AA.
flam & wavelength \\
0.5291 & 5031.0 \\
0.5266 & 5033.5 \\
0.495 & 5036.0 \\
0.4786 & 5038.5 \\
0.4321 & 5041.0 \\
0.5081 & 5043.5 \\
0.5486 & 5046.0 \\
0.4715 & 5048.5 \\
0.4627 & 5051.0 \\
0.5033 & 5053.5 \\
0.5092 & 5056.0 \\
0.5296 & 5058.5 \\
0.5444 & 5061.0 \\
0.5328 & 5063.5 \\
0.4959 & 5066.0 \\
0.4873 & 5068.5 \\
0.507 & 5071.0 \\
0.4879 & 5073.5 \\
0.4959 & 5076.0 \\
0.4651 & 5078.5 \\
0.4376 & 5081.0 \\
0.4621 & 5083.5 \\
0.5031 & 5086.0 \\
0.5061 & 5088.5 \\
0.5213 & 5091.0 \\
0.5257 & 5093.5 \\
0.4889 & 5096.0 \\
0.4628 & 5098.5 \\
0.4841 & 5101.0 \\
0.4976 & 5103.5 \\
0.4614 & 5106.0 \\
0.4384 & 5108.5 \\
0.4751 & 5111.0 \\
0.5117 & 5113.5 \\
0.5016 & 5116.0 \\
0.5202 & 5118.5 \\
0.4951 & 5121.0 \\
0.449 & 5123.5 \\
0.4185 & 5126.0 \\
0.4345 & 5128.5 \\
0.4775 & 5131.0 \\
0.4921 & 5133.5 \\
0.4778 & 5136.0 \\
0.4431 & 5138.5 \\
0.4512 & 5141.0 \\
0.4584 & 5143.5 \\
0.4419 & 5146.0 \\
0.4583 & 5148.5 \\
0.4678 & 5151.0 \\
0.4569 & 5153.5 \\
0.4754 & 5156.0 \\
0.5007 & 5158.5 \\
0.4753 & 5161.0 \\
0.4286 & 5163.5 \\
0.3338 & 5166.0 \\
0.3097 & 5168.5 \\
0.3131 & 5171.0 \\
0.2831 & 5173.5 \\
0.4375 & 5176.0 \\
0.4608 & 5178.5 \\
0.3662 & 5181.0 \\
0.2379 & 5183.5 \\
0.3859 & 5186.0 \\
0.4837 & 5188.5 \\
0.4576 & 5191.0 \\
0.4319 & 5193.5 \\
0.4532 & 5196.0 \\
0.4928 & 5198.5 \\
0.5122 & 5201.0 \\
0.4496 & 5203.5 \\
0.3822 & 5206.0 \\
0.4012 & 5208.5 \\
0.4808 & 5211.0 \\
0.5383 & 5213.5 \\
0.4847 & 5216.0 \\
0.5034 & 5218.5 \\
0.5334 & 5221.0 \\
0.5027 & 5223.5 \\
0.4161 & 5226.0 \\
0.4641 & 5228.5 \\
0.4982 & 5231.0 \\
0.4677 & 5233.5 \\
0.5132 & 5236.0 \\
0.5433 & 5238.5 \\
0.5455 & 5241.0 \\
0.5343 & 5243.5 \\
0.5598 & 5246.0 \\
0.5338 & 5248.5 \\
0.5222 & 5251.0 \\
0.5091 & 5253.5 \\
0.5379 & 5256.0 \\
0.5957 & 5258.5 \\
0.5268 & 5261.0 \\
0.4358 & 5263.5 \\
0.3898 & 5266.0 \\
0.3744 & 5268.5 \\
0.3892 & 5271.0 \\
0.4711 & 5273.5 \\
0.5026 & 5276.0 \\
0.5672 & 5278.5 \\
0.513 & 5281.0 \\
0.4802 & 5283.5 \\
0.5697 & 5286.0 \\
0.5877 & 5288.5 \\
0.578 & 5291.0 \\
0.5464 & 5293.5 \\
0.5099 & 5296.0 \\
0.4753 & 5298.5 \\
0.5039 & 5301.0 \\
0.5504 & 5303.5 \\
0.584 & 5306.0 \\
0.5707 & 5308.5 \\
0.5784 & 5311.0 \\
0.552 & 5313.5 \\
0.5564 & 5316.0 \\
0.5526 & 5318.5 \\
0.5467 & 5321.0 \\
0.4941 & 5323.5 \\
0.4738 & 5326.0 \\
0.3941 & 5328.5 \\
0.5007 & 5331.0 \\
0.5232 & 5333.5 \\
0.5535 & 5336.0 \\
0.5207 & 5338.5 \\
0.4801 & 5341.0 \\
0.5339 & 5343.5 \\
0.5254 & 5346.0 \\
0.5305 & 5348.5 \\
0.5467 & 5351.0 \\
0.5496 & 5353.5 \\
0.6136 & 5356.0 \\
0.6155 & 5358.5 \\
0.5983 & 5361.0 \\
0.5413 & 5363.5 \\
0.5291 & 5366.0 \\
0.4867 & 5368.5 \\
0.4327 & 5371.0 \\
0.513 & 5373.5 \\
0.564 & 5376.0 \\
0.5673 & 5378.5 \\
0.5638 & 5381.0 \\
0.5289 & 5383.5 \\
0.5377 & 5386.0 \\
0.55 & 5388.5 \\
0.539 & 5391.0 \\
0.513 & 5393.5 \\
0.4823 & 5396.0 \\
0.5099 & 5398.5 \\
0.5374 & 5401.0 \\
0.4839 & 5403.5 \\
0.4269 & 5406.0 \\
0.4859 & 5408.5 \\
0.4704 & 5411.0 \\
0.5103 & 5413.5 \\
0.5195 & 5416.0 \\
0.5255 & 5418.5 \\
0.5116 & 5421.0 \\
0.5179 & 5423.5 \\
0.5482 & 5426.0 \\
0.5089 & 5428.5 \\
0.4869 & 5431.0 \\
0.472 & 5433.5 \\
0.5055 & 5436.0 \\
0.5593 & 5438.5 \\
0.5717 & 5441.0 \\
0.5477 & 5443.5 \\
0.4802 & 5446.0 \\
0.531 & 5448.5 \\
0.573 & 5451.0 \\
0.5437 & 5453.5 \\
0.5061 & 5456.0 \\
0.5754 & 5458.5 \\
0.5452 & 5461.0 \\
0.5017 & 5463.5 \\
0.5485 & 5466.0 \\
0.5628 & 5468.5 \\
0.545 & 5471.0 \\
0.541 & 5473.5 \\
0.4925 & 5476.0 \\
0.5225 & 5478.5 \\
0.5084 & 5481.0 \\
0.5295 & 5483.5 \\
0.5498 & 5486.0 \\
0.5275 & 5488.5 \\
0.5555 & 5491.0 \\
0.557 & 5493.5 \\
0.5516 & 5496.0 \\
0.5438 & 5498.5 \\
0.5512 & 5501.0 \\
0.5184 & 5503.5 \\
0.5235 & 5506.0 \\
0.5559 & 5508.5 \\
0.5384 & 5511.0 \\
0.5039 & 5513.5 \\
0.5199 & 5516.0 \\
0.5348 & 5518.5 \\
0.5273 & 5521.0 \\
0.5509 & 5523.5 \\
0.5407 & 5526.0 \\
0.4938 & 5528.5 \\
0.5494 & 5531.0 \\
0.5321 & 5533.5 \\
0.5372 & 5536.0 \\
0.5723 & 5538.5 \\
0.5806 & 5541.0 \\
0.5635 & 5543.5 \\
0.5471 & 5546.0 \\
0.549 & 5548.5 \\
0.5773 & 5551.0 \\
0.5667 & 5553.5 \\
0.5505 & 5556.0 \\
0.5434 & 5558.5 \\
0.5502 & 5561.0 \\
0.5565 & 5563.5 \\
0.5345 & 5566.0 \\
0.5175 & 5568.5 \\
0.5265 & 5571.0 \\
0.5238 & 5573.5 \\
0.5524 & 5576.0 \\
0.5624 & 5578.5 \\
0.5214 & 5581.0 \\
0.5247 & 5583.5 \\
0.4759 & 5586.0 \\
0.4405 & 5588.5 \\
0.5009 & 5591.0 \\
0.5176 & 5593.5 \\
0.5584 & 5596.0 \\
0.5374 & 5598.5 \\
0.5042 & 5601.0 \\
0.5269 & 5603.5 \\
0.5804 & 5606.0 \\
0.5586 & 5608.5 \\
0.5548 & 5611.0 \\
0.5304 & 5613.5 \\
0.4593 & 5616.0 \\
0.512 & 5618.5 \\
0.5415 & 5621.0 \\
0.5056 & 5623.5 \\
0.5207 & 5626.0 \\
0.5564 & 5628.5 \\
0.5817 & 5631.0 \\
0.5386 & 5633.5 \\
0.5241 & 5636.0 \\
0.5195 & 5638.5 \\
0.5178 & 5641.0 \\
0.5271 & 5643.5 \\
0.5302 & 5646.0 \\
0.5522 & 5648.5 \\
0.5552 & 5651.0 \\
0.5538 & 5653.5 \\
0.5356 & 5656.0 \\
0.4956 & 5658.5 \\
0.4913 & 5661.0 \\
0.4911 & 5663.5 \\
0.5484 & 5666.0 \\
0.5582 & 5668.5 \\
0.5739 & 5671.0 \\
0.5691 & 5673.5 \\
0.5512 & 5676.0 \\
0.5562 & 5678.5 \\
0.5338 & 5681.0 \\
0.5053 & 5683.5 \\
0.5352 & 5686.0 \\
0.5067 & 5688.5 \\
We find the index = 1.3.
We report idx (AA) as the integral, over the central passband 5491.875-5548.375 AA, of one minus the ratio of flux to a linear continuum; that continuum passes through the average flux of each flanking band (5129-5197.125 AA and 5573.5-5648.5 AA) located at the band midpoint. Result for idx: -3.8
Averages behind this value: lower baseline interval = 0.424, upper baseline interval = 0.527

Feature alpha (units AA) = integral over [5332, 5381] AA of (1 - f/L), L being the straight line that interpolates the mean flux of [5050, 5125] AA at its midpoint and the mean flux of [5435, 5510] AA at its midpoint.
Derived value -1.4 AA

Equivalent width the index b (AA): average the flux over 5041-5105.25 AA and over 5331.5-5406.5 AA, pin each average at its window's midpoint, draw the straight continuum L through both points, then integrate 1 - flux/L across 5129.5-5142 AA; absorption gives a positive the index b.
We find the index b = 0.9 AA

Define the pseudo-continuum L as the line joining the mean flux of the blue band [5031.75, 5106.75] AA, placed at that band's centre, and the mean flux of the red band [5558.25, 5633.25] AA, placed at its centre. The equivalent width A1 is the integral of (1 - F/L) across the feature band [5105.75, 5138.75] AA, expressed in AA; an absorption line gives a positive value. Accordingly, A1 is 1.7 AA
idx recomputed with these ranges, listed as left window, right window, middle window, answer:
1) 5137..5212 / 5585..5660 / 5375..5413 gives -3.39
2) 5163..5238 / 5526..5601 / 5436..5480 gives -2.62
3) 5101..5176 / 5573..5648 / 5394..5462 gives -2.71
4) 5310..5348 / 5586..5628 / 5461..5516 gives -1.53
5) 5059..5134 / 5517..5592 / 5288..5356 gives -2.66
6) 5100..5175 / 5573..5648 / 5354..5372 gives -2.29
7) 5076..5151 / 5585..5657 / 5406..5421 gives 0.29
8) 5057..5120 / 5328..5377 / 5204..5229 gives 2.00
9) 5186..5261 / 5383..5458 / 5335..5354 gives -0.80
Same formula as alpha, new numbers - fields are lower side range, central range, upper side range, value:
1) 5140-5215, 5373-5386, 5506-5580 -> -1.5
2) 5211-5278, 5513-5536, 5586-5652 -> -0.4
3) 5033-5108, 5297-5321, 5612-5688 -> -1.8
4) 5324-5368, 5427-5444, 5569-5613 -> 0.3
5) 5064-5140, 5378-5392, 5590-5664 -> -1.1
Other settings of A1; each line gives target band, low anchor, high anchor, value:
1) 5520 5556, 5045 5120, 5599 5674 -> -1.56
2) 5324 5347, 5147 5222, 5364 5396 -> 0.21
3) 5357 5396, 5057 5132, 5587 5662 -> -2.19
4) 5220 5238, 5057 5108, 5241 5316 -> 0.93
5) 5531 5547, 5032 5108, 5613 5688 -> -0.92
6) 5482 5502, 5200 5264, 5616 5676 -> -0.92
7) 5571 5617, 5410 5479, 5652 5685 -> 0.71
